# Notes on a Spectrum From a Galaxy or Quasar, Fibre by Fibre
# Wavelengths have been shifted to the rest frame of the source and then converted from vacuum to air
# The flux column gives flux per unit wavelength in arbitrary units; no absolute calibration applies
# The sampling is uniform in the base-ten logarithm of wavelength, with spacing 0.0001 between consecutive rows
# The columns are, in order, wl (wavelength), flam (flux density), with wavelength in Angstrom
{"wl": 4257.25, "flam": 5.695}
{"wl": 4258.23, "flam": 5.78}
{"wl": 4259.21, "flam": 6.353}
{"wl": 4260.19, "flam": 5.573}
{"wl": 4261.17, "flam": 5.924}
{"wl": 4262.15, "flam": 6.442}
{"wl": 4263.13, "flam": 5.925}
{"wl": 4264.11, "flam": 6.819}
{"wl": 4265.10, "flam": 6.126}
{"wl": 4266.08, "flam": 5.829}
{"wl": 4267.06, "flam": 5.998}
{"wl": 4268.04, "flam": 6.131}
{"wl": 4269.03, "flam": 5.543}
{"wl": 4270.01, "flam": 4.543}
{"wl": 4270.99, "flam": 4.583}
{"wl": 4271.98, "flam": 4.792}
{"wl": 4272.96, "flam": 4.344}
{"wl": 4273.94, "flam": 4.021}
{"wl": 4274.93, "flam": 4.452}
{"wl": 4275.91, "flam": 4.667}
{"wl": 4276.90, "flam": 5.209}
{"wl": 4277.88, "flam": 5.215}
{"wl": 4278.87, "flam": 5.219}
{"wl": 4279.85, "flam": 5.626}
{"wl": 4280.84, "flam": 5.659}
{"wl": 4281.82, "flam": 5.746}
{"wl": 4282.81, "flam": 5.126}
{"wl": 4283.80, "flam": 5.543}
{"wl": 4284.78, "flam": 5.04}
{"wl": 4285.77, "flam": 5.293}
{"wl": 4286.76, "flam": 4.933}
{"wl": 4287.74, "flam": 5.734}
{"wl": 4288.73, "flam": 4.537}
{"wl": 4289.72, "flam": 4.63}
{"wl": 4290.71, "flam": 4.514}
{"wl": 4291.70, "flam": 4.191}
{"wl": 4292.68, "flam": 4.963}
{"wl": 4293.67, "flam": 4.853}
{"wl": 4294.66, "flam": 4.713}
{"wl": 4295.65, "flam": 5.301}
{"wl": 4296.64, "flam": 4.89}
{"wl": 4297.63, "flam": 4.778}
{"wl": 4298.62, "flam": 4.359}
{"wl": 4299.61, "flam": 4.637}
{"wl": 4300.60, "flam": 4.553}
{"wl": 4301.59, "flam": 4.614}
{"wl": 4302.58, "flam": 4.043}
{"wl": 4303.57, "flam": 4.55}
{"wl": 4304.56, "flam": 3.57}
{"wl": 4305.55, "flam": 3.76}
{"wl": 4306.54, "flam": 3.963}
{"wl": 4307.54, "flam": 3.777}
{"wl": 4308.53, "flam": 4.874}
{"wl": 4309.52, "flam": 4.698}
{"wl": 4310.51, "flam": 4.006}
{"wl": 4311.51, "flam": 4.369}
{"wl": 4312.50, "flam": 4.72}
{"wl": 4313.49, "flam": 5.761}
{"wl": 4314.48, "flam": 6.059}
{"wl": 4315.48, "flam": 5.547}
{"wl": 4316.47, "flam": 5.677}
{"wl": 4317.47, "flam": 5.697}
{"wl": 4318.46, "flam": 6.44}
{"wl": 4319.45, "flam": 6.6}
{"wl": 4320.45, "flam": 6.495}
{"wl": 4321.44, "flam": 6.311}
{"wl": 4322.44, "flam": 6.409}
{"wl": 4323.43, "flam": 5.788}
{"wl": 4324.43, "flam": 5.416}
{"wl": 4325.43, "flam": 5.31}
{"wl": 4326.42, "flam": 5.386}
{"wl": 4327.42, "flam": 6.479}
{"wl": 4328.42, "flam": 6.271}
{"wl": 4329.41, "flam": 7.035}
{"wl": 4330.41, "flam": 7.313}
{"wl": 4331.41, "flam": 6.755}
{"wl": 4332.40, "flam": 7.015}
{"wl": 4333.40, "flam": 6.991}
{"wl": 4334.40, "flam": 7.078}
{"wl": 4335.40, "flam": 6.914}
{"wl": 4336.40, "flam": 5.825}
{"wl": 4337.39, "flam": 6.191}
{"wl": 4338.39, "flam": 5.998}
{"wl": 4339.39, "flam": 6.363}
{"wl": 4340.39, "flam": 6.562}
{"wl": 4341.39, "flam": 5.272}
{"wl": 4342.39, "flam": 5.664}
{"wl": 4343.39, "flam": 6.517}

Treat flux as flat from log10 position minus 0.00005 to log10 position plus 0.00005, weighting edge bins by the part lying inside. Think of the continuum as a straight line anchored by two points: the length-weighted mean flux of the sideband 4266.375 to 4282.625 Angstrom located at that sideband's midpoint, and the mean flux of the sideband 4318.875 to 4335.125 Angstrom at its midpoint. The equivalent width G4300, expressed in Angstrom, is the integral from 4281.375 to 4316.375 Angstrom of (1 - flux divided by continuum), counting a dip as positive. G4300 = 5.7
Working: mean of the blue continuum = 5.12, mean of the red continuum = 6.42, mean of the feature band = 4.77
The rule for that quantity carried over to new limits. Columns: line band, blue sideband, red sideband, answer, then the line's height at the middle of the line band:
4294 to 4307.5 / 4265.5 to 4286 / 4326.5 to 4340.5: 3.16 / 5.79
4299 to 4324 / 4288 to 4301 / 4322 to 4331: 1.96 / 5.48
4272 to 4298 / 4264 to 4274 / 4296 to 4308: -0.76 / 4.84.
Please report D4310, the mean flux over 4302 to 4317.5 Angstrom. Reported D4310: 4.66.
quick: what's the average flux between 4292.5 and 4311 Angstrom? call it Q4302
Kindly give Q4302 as 4.46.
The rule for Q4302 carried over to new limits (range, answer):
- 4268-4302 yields 4.93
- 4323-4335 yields 6.41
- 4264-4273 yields 5.47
